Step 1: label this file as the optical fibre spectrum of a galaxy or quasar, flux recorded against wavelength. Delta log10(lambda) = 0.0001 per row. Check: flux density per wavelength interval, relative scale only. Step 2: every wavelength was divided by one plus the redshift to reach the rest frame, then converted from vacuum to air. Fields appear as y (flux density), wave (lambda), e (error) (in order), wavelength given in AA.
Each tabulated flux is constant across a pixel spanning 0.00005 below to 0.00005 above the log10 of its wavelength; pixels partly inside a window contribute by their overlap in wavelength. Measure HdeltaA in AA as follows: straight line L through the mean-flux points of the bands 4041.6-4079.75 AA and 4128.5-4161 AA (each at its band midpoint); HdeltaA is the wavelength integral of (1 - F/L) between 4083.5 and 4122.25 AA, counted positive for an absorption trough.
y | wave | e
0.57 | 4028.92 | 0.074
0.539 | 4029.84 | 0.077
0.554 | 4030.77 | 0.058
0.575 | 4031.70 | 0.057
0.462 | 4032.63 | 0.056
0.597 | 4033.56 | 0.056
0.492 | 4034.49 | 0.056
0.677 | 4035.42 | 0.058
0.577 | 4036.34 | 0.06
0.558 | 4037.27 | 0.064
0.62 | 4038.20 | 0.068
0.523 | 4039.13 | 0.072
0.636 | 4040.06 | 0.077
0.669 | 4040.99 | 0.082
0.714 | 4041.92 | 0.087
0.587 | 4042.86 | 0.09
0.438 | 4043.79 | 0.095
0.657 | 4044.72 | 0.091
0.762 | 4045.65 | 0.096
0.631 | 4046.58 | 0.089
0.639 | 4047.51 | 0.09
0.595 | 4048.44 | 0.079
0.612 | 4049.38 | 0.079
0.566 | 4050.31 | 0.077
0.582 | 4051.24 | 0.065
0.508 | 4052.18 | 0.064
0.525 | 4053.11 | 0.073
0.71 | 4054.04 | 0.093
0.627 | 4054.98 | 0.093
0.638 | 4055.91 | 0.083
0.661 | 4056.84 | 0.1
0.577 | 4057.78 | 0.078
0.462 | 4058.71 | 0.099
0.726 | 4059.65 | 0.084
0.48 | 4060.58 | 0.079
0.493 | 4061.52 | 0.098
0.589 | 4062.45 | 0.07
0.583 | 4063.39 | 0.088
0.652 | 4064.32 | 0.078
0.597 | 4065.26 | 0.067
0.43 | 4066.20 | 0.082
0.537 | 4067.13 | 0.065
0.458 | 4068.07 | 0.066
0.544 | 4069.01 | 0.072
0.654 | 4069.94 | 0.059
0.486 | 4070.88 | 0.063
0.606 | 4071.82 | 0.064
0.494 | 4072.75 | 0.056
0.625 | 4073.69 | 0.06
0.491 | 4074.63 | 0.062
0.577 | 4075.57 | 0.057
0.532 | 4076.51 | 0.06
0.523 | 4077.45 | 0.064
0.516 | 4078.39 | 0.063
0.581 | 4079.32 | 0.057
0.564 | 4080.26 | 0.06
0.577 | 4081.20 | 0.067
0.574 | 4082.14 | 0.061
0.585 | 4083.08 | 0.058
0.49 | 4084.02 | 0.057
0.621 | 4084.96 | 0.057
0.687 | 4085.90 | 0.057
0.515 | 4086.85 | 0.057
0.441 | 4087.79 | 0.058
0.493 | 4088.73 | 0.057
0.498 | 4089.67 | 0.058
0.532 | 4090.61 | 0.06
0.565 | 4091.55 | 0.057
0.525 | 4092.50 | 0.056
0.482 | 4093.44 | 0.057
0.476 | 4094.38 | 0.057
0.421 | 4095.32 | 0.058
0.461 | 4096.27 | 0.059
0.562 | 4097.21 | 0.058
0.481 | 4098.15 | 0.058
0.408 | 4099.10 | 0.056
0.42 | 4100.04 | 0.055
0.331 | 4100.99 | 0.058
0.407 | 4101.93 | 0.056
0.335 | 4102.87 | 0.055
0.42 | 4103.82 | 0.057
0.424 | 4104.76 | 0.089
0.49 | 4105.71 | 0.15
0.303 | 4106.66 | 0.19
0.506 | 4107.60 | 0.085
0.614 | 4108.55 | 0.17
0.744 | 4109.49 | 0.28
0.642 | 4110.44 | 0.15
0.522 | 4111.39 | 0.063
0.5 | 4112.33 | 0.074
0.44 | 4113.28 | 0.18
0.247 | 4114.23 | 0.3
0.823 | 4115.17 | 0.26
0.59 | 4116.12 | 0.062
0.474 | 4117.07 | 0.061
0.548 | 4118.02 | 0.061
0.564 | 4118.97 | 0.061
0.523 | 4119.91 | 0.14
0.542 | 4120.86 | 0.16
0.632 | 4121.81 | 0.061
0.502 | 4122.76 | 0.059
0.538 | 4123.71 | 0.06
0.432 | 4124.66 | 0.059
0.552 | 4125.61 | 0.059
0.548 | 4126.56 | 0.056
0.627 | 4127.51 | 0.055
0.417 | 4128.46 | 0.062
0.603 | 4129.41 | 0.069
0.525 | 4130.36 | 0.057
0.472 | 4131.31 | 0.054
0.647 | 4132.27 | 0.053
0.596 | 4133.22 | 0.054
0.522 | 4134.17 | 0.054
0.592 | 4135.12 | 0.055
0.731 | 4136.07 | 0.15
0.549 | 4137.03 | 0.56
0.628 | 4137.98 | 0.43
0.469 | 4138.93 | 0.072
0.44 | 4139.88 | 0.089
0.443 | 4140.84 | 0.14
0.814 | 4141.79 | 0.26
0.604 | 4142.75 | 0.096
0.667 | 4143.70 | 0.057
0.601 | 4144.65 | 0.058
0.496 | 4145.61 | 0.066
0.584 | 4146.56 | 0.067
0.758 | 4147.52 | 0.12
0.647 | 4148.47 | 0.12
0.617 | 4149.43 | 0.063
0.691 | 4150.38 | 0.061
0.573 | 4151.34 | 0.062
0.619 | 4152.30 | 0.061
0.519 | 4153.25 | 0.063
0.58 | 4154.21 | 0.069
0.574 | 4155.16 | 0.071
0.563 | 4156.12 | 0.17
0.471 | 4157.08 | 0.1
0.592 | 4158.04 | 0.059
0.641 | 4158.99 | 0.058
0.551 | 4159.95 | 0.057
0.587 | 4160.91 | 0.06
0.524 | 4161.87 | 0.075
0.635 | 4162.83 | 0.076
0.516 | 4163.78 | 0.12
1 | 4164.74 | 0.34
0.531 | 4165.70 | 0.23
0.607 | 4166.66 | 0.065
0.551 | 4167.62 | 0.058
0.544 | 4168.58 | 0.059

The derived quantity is 5.1 AA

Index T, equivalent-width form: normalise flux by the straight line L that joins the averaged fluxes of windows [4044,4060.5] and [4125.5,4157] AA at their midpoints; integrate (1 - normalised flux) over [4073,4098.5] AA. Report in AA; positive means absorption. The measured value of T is 2.9 AA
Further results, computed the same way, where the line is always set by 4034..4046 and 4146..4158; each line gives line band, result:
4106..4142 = 3.23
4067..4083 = 1.43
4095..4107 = 3.60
